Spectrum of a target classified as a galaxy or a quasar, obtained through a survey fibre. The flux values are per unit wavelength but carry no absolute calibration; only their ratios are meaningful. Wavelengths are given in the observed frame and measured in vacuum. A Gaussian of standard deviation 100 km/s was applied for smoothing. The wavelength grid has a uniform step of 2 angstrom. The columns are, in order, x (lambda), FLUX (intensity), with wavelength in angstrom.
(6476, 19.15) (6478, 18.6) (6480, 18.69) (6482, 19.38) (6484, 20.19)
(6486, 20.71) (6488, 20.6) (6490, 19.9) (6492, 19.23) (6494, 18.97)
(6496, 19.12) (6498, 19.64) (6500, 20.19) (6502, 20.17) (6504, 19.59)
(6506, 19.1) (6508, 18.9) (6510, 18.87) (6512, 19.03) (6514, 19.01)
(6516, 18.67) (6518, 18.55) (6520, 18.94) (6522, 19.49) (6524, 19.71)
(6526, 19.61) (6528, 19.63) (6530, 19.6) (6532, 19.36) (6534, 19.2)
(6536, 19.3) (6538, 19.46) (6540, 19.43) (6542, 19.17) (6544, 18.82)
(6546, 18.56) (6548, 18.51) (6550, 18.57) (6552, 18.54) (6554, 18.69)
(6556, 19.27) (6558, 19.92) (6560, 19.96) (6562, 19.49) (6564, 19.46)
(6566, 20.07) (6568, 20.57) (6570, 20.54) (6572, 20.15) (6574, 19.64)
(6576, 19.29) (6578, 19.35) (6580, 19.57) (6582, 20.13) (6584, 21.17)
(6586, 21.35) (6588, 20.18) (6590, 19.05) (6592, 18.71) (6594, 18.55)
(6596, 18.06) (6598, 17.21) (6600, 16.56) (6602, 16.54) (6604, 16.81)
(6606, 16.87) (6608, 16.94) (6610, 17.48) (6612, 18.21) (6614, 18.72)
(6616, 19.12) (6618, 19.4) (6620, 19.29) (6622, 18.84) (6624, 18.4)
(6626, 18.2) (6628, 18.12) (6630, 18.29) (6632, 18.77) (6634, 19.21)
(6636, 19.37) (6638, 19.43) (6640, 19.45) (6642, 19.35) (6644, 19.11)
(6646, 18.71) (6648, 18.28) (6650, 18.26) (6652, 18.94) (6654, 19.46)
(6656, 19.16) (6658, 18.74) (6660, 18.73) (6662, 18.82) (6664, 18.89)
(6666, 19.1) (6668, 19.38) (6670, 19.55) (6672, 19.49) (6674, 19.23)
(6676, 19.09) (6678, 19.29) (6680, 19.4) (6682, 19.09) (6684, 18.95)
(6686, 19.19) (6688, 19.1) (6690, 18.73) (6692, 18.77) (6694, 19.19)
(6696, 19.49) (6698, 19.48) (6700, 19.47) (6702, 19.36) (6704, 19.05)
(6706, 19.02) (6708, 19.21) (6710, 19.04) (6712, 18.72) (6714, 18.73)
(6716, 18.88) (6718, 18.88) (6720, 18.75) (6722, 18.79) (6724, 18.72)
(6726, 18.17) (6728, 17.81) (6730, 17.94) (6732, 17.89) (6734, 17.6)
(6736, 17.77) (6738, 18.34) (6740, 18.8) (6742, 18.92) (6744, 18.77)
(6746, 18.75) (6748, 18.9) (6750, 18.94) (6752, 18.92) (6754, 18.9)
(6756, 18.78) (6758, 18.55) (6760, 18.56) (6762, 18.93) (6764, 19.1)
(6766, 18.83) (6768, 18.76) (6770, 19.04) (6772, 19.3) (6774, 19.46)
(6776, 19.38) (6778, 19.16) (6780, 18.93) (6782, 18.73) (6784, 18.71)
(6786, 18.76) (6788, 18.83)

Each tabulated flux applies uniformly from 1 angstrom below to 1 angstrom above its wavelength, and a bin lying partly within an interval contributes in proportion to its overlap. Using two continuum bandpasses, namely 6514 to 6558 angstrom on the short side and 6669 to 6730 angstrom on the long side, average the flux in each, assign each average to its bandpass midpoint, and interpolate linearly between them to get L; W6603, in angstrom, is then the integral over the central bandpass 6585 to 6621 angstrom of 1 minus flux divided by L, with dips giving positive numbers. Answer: 1.49 angstrom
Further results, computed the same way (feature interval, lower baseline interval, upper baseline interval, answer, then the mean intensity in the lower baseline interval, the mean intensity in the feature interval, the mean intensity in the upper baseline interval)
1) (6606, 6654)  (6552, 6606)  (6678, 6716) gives 1.21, 19.2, 18.7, 19.1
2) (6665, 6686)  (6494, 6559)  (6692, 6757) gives -0.44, 19.2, 19.3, 18.7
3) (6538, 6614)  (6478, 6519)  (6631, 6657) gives 0.99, 19.4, 19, 19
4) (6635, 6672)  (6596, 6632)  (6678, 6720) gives -1.14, 18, 19.1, 19.1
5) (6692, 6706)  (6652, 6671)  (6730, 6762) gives -0.32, 19.1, 19.3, 18.6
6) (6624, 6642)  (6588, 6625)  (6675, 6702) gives -0.40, 18.1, 18.9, 19.2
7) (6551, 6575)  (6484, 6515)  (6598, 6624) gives -1.40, 19.6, 19.7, 17.9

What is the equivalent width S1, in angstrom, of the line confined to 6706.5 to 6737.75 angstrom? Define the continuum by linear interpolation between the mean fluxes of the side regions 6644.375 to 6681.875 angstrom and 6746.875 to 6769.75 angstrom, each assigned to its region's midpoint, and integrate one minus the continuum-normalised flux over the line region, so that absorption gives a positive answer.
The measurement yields 0.7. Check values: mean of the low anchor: 19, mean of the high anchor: 18.8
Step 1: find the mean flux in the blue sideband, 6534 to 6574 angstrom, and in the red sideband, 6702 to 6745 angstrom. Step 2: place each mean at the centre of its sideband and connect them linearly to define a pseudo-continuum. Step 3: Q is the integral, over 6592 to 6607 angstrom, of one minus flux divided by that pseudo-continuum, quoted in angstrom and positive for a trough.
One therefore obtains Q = 1.4 angstrom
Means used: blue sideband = 19.4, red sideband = 18.6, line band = 17.3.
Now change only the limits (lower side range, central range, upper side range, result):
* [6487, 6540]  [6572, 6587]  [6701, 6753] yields -0.7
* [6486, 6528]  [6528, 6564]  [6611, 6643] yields 0.1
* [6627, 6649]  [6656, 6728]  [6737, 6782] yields -0.4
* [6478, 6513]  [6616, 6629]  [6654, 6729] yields 0.3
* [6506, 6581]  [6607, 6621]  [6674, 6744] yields 0.5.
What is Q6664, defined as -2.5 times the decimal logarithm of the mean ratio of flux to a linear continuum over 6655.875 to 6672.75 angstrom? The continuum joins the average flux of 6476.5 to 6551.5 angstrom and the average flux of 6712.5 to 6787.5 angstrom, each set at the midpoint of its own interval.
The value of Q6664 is -0.01 mag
